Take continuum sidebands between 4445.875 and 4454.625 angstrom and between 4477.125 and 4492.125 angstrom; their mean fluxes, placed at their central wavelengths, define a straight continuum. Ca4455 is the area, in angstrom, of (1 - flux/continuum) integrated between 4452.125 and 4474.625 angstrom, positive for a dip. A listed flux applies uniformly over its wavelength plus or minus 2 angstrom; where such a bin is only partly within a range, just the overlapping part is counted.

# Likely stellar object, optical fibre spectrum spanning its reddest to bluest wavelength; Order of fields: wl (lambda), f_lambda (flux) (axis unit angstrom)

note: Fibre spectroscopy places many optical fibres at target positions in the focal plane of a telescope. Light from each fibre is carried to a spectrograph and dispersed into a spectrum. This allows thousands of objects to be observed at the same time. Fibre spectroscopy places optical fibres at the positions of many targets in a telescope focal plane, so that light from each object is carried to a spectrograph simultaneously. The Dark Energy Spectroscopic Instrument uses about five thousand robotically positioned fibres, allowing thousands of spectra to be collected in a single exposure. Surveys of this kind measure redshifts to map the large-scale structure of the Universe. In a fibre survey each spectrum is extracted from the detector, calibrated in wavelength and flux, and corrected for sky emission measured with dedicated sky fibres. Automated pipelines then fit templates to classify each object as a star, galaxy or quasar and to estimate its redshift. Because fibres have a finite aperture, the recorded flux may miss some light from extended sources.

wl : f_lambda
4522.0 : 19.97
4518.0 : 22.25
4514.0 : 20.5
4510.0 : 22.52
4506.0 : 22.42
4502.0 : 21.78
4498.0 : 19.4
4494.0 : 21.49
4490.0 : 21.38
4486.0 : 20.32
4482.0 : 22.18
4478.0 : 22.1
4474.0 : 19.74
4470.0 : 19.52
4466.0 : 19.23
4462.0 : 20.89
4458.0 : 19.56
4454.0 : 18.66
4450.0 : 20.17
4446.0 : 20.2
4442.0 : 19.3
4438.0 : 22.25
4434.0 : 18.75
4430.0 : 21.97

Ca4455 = 0.9 angstrom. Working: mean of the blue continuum 19.7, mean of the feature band 19.6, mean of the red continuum 21.4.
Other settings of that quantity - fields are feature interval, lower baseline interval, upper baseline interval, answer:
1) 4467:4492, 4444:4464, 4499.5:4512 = 0.2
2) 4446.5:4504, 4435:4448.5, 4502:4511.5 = 2.6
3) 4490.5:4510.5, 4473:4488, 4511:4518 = -0.2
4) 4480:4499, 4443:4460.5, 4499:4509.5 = 0.2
